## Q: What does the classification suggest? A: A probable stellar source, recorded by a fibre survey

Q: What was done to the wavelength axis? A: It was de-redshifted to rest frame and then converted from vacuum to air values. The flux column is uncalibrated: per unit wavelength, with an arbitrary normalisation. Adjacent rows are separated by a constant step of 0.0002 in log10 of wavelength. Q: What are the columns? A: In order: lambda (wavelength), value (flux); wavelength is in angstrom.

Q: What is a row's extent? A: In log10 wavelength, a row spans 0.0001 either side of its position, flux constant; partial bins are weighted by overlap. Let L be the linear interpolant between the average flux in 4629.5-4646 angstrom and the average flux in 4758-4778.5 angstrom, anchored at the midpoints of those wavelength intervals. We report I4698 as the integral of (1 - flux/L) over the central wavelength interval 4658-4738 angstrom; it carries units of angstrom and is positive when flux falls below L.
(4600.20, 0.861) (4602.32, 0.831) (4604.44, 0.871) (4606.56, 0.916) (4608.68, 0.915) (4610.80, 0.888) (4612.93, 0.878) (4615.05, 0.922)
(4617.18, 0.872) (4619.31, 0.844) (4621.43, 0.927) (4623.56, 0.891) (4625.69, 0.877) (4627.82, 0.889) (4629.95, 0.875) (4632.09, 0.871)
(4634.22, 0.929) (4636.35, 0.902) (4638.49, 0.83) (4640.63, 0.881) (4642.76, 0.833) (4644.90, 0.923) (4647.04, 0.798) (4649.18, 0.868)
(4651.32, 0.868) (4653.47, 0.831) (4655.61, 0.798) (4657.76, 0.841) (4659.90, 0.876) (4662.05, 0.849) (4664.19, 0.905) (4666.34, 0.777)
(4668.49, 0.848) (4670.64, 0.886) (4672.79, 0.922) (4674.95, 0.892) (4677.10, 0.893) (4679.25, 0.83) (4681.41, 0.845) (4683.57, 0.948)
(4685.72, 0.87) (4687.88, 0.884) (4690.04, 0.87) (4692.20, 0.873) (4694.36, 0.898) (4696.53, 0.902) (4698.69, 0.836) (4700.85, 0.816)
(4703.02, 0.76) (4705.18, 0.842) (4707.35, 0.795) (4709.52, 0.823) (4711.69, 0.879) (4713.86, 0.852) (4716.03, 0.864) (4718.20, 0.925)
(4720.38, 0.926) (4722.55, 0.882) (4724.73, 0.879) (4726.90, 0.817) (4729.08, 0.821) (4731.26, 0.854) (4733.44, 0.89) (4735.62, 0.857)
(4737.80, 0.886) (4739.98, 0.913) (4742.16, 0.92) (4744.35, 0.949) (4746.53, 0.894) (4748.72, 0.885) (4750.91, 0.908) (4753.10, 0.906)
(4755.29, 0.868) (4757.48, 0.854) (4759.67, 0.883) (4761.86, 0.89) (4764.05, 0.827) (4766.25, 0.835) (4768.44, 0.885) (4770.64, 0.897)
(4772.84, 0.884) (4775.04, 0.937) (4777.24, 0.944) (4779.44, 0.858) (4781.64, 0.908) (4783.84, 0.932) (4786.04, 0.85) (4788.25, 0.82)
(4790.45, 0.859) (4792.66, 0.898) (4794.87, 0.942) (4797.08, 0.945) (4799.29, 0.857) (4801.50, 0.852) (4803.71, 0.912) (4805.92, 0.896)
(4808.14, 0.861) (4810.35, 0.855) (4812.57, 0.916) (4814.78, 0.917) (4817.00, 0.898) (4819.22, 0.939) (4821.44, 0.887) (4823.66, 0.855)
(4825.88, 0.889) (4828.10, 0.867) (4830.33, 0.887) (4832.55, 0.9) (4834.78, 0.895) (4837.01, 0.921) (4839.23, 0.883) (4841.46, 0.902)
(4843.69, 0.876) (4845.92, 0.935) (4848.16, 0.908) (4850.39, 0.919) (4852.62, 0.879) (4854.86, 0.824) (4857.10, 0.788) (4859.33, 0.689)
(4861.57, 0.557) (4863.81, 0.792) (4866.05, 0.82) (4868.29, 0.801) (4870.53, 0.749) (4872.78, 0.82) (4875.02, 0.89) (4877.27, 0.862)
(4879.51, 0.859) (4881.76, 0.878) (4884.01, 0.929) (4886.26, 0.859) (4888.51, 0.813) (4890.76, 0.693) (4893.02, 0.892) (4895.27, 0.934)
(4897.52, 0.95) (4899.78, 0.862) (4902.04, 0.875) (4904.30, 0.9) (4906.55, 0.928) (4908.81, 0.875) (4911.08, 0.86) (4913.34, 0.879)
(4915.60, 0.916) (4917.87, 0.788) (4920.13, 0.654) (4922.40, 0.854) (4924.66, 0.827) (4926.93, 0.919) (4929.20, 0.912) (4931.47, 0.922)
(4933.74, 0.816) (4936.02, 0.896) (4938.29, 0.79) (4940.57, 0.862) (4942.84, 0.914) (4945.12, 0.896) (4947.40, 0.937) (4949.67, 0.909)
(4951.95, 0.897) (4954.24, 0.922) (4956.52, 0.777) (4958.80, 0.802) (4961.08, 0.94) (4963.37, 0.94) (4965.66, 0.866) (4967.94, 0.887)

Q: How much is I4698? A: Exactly 1.7 angstrom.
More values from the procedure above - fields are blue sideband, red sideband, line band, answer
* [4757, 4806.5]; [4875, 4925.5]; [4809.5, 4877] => 1.3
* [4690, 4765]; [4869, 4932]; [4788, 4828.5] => -1.1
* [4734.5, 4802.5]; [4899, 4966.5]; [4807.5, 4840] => -0.3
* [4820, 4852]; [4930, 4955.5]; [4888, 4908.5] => 0.4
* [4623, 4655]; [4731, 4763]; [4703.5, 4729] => 0.8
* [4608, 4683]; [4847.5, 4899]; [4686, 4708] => 0.3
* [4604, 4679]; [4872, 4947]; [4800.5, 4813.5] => -0.2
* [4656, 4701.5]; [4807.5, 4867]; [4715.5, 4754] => -1.0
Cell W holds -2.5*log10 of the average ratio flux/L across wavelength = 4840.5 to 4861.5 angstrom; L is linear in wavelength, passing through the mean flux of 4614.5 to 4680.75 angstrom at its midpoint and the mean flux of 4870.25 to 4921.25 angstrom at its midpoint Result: 0.02 mag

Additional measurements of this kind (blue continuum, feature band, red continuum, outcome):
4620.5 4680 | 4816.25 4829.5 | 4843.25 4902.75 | -0.05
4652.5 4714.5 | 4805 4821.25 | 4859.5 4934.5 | -0.06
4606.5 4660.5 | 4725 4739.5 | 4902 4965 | 0.02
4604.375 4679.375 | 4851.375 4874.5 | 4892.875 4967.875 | 0.13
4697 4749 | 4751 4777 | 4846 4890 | -0.04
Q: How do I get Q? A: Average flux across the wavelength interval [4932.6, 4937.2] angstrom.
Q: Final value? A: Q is 0.855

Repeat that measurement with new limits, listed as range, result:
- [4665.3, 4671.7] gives 0.837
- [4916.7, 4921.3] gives 0.723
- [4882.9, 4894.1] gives 0.836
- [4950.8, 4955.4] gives 0.907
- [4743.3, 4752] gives 0.909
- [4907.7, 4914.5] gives 0.871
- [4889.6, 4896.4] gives 0.84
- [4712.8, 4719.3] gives 0.88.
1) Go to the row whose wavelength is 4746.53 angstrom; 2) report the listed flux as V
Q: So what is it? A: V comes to 0.894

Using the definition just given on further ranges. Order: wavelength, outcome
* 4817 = 0.898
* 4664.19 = 0.905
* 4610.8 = 0.888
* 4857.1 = 0.788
